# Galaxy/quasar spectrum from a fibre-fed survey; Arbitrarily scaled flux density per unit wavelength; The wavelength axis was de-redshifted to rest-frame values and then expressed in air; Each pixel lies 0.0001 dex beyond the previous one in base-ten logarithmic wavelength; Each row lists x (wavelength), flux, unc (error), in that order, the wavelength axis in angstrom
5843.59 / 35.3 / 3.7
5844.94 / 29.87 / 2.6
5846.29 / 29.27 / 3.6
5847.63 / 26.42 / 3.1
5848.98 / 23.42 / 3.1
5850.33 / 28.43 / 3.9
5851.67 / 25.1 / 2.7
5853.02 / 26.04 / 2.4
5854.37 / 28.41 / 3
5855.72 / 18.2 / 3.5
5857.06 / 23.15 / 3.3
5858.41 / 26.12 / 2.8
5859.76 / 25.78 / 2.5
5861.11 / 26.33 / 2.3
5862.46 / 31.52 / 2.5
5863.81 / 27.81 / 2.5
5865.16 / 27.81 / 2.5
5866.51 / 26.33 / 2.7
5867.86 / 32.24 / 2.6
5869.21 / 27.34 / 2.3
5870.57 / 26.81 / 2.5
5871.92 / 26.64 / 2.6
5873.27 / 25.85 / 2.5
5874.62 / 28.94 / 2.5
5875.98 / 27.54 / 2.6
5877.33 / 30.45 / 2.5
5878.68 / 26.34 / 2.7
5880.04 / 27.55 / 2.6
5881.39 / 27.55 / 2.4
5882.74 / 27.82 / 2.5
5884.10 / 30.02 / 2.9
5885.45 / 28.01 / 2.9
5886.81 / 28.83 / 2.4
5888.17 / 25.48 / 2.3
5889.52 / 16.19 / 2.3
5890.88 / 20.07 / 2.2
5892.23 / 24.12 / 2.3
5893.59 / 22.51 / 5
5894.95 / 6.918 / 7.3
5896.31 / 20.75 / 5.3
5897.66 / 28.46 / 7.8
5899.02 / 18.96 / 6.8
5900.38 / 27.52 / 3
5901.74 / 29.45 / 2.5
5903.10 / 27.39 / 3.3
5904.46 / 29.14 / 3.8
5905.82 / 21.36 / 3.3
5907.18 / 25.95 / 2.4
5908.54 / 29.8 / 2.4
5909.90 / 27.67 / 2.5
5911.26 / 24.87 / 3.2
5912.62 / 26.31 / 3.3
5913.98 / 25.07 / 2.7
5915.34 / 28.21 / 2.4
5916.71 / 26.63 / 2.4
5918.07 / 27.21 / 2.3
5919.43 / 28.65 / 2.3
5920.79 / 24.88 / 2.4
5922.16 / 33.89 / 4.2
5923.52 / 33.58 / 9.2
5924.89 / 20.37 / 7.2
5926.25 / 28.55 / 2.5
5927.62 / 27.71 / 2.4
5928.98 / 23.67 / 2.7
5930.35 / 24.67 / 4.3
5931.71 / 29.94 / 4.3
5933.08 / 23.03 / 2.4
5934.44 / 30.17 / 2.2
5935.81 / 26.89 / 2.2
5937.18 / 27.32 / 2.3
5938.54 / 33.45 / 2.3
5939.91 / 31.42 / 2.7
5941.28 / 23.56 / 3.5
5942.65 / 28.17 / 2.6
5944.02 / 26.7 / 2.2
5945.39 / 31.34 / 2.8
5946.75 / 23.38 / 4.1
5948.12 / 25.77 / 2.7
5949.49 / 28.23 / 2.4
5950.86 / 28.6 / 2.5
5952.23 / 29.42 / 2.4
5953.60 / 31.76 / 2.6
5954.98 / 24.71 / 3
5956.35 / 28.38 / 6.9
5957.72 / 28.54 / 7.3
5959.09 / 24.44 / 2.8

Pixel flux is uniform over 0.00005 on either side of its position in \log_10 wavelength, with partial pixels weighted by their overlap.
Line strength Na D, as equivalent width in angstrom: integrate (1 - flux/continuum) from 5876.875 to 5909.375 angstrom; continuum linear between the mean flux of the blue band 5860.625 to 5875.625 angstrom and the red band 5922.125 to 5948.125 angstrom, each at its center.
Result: 3.3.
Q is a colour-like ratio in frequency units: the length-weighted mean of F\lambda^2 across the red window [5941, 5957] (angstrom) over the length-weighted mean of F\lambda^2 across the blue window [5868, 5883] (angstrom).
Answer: 1.02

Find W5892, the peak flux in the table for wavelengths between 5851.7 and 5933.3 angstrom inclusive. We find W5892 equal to 33.89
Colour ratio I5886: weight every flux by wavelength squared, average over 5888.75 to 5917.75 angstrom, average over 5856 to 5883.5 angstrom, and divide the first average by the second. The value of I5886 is 0.89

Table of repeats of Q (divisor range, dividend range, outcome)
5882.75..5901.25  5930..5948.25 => 1.22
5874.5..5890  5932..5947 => 1.05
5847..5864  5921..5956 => 1.11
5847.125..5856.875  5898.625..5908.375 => 1.06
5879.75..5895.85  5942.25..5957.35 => 1.21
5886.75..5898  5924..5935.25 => 1.27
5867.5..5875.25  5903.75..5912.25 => 0.96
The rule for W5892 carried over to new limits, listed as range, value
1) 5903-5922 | 29.8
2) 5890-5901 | 28.46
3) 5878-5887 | 30.02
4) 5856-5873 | 32.24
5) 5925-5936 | 30.17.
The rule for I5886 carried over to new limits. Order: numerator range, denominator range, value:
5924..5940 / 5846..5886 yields 1.03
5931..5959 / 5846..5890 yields 1.07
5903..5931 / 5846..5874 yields 1.03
